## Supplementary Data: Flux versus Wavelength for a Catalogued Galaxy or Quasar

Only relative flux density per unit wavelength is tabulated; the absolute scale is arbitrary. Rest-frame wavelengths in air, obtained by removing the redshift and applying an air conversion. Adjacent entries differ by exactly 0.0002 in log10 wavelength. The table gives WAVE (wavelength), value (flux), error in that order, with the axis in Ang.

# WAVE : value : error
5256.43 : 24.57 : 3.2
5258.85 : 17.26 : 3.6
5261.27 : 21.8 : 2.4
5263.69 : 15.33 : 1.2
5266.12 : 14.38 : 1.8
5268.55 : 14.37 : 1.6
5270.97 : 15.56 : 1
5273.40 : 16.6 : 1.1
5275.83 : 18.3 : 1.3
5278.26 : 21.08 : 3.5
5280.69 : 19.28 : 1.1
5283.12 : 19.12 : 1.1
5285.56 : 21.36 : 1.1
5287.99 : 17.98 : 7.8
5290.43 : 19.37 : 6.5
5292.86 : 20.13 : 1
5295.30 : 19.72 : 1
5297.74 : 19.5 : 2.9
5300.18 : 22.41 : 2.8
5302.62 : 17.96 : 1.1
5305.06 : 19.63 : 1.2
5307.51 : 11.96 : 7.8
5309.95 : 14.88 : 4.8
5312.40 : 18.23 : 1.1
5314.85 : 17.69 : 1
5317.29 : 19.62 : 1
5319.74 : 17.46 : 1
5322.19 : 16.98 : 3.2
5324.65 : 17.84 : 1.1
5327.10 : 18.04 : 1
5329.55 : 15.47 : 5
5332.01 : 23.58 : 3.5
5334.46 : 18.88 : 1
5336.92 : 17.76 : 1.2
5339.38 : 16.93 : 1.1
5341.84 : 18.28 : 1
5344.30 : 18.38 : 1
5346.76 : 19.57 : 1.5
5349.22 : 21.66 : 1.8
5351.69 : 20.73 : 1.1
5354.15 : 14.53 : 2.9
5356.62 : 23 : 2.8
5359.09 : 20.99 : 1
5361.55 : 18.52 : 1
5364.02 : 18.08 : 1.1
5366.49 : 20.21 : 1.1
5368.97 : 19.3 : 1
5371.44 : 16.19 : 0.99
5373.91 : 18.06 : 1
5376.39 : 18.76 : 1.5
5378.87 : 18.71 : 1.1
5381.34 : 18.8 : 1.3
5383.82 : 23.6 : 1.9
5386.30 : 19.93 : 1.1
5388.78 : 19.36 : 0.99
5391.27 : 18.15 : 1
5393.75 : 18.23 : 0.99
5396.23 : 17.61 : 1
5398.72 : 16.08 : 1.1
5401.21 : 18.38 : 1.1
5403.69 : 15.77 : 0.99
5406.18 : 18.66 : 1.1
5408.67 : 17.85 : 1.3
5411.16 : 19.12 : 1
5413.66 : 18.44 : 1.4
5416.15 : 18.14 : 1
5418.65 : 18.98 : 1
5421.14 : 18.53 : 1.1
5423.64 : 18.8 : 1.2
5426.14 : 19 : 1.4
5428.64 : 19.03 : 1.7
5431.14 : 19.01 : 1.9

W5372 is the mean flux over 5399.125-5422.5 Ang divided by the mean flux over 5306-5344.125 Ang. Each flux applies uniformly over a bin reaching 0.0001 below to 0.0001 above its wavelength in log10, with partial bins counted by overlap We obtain 1.03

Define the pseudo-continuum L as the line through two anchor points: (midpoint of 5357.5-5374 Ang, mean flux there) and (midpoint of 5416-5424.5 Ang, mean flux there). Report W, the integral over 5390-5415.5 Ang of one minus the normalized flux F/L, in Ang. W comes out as 1.2 Ang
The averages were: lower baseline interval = 18.9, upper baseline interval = 18.7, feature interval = 17.8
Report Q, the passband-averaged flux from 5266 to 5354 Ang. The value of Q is 18.4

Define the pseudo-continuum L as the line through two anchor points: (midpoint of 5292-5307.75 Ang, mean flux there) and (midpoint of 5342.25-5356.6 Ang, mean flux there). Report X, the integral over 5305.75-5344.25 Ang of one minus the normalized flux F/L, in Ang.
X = 3.2 Ang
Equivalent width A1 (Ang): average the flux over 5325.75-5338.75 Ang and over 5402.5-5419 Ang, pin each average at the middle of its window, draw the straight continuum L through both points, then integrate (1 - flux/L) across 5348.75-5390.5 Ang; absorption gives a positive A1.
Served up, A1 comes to -2.3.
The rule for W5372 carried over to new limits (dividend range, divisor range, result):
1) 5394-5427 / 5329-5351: 0.95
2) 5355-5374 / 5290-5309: 1.03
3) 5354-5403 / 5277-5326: 1.02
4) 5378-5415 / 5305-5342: 1.05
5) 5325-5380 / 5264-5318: 1.04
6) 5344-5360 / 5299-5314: 1.14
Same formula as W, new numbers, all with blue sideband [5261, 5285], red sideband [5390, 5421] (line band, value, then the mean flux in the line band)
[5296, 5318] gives -0.4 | 18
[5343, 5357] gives -1.3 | 19.4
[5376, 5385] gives -1.1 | 20.1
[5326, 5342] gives -0.6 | 18.4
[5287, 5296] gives -0.9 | 19.3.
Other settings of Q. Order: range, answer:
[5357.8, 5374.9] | 18.8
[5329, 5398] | 19.1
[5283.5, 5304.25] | 19.8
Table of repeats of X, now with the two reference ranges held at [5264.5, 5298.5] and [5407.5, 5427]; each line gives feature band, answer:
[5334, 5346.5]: 0.2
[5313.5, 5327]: 0.3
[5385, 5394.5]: -0.2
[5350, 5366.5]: -0.9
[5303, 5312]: 1.2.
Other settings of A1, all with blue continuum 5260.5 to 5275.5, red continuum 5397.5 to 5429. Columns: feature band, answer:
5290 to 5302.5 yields -2.57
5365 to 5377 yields -0.57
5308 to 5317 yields 0.04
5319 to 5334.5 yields -1.13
